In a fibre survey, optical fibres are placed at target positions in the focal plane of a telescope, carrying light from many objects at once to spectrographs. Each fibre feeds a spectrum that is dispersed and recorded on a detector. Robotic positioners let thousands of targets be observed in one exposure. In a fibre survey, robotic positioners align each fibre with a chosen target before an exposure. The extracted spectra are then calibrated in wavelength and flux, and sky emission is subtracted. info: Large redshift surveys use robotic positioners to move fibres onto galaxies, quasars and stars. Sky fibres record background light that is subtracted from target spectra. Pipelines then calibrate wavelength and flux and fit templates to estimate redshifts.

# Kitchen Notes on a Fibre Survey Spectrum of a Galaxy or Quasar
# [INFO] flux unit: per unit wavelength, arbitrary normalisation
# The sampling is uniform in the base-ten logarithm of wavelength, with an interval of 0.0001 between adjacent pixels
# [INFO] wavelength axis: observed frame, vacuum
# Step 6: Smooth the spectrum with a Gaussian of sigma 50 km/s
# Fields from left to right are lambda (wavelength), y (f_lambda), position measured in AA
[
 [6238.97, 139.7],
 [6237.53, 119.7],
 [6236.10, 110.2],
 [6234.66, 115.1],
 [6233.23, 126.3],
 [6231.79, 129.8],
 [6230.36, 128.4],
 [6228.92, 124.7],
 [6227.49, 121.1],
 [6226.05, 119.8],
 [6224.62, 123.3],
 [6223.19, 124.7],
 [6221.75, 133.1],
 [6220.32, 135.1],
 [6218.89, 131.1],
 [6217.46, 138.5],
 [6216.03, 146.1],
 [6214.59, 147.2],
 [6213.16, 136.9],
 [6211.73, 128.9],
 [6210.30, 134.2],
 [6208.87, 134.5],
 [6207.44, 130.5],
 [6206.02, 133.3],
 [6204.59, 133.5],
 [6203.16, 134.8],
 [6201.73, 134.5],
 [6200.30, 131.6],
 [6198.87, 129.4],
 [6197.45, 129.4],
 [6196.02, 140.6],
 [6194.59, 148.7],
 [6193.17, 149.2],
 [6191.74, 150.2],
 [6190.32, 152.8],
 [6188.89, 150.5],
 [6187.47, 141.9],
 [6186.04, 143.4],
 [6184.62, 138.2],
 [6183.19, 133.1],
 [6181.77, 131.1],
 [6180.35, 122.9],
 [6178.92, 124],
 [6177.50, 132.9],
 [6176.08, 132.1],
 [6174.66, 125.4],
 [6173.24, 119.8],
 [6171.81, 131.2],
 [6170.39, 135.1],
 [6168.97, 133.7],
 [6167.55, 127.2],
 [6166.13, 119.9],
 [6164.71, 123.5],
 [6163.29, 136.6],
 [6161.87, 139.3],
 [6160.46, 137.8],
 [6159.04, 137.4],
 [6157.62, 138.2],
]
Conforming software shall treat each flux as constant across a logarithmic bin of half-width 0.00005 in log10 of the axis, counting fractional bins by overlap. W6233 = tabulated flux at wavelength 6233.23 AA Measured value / 126.3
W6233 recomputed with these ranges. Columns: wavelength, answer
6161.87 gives 139.3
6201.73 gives 134.5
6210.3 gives 134.2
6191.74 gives 150.2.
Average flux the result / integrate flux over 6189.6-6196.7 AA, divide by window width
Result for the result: 148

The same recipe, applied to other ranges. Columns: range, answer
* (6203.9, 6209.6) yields 133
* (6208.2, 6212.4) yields 133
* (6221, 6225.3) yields 127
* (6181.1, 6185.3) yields 134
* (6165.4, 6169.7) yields 127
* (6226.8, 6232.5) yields 126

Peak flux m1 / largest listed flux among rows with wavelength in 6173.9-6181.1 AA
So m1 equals 132.9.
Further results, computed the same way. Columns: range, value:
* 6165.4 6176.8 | 135.1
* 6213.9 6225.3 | 147.2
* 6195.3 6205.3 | 140.6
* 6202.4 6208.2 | 134.8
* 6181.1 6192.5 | 152.8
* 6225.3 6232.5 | 129.8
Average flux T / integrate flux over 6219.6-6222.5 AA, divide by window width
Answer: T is 134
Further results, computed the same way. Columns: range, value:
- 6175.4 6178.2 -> 133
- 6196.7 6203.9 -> 132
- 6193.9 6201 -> 136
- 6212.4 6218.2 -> 142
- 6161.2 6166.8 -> 130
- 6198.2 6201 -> 130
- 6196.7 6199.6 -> 130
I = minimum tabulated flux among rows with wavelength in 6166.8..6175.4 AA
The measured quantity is 119.8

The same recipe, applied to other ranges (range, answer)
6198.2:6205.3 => 129.4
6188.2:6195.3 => 148.7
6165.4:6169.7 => 119.9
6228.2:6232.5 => 124.7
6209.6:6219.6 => 128.9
